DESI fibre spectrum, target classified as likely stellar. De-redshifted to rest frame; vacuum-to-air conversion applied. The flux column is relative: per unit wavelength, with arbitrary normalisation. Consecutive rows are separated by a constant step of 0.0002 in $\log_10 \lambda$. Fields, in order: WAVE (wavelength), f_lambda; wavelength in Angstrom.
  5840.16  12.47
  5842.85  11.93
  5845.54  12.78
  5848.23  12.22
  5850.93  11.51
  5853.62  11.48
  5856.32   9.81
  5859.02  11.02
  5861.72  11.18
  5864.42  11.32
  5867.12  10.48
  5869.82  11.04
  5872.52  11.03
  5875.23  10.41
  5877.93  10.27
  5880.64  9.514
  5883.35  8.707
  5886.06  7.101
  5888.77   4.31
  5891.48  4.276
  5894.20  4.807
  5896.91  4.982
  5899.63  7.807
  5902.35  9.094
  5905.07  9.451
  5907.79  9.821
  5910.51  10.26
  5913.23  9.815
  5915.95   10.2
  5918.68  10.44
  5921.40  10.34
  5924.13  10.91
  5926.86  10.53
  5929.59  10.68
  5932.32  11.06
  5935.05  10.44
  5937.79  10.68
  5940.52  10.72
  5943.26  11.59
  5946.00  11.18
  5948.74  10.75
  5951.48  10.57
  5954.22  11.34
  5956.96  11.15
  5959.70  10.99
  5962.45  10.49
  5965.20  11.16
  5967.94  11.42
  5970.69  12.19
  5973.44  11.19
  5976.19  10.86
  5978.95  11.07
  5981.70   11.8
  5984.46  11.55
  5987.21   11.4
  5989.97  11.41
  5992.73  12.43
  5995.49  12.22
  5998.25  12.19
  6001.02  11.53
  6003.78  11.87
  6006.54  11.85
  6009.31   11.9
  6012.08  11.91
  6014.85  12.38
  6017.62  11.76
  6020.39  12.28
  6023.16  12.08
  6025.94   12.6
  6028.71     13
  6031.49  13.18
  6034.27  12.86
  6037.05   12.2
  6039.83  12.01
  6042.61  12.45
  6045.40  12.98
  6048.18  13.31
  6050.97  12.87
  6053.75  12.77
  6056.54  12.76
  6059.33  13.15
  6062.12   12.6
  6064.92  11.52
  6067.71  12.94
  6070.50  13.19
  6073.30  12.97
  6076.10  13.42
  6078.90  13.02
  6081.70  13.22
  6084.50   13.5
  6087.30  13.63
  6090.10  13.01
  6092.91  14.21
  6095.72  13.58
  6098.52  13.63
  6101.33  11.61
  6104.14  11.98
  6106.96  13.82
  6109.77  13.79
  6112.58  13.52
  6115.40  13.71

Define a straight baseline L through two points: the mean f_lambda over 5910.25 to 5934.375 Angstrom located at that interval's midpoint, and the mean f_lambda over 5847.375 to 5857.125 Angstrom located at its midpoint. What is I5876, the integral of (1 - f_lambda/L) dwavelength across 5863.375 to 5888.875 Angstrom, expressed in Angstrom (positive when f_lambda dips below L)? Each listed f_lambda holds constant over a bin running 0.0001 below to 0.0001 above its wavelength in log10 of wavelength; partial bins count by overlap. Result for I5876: 3.2 Angstrom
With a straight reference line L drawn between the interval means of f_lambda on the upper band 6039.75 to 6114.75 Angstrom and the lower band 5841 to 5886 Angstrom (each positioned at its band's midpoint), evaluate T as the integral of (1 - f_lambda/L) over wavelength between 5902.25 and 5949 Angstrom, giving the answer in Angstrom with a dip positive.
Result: 4.1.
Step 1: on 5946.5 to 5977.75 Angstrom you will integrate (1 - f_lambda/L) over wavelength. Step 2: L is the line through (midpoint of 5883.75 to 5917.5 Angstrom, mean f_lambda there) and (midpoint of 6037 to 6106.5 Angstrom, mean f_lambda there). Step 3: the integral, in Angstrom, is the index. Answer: -5.0 Angstrom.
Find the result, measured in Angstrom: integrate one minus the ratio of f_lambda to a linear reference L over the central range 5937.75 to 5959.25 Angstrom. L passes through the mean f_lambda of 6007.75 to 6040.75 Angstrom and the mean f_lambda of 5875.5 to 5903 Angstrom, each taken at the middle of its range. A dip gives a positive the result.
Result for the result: -3.6 Angstrom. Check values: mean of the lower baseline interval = 7.16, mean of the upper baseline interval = 12.3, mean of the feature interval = 11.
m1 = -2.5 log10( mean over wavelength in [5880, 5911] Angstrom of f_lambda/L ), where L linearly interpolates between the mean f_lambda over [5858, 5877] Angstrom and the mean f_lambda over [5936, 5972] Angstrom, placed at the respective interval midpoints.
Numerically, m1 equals 0.43 mag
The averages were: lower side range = 10.9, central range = 7.39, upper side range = 11.1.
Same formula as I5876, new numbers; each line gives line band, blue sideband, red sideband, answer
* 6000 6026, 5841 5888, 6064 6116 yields 0.67 Angstrom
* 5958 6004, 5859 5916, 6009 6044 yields -1.15 Angstrom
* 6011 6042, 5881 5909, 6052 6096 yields -2.43 Angstrom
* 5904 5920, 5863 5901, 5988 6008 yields -1.35 Angstrom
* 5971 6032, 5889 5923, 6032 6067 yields -3.96 Angstrom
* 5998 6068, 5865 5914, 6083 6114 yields -3.67 Angstrom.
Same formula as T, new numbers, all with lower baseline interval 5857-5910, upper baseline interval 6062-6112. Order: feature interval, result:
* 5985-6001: -1.1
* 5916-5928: -1.1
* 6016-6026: -0.4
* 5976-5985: -0.4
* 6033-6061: -1.1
